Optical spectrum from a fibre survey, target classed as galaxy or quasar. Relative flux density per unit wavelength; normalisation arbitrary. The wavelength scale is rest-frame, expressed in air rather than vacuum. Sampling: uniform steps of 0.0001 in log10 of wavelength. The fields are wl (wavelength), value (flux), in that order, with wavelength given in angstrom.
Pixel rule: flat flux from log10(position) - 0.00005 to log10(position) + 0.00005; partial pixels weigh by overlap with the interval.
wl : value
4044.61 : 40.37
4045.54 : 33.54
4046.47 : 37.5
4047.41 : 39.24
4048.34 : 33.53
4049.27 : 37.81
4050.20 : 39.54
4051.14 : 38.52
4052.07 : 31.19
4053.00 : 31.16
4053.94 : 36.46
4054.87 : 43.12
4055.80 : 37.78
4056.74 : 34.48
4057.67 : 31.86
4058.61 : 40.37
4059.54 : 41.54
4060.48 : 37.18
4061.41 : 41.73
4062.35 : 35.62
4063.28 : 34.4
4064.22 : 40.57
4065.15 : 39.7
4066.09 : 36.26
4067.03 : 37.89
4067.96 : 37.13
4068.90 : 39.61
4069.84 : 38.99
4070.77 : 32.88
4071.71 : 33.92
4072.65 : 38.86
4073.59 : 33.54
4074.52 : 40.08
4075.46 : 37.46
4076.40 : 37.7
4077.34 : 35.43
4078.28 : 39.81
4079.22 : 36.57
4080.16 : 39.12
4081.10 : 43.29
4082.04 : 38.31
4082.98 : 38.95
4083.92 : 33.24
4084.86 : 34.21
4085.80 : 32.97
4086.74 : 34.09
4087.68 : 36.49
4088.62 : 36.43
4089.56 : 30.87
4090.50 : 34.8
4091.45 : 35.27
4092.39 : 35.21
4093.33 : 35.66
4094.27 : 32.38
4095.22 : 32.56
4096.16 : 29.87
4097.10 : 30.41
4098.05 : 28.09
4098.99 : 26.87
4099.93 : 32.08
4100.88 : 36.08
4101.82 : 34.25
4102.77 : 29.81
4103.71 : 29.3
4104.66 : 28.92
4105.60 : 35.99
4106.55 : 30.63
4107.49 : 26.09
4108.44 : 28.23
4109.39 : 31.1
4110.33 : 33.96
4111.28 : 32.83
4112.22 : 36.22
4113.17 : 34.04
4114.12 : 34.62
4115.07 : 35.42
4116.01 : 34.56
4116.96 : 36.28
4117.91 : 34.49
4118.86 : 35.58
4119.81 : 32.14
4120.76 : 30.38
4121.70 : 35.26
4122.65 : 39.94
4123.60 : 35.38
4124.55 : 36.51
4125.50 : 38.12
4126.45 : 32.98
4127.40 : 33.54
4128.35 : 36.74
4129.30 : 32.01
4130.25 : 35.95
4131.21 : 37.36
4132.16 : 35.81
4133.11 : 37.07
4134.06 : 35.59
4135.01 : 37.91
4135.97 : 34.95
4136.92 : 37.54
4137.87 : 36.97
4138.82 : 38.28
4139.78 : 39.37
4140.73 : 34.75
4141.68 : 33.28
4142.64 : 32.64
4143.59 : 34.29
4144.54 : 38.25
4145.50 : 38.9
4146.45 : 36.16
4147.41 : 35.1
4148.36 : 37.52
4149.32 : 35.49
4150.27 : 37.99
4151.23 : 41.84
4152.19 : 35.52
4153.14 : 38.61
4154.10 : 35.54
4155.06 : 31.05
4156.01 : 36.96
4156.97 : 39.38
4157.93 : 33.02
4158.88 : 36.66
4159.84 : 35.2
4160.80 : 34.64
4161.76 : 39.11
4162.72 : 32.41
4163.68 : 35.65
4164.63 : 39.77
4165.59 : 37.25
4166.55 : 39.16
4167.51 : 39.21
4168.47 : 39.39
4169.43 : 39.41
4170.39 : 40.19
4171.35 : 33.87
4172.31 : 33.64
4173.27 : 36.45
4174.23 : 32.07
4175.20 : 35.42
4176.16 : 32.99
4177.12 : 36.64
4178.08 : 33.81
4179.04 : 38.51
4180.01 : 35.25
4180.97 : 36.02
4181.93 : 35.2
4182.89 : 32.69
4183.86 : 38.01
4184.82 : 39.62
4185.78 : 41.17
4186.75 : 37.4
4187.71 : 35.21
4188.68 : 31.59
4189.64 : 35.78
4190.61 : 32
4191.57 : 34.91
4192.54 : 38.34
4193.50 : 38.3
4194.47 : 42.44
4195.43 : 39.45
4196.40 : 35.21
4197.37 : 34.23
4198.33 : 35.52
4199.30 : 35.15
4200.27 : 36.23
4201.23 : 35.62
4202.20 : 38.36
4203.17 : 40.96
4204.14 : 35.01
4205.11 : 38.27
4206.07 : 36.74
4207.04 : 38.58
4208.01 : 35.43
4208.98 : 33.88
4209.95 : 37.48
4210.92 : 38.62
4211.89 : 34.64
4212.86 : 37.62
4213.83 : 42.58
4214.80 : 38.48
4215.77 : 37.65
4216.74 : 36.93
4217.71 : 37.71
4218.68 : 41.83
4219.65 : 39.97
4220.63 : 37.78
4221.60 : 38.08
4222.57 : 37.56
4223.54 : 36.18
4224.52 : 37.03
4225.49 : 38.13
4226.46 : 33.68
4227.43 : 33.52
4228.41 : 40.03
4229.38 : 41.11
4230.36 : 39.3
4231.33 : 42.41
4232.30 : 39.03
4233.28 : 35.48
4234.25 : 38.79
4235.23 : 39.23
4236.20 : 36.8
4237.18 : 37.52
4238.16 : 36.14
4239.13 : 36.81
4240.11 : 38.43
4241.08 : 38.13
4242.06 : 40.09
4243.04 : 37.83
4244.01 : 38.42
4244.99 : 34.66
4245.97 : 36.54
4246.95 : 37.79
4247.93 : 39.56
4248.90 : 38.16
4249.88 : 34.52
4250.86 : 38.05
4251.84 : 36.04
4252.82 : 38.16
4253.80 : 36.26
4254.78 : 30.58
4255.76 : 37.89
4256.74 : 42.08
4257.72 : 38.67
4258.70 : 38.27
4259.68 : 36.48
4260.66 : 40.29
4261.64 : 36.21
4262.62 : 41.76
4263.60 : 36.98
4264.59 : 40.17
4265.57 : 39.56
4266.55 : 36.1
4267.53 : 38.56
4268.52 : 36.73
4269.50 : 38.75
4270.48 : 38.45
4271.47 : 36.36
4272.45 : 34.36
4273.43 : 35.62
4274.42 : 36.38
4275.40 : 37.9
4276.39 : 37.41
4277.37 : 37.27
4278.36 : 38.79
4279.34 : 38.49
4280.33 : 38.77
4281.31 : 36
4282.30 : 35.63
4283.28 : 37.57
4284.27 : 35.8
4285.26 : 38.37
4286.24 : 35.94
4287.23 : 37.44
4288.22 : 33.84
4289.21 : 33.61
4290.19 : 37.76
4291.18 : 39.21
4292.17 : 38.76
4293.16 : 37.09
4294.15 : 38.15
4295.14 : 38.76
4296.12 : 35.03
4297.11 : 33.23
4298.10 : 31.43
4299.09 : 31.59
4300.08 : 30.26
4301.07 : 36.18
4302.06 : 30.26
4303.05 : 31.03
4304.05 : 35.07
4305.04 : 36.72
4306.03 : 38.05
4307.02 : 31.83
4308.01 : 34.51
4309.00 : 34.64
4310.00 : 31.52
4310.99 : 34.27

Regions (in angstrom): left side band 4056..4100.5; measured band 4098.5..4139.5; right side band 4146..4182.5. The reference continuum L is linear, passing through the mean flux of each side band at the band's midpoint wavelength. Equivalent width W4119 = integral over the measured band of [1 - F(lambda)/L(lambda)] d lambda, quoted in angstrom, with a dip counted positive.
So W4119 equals 2.2 angstrom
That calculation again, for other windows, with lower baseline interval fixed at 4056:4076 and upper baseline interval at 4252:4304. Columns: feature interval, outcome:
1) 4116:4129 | 0.7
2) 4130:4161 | 0.6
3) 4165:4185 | 0.3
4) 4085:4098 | 1.3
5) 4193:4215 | -0.3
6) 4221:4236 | -0.5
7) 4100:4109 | 1.5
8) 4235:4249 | -0.4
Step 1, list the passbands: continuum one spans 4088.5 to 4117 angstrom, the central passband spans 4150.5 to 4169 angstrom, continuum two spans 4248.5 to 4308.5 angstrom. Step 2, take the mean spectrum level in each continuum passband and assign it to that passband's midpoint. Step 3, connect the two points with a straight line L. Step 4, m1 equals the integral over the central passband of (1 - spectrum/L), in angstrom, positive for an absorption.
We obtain -1.7 angstrom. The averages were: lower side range 32.4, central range 36.9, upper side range 36.5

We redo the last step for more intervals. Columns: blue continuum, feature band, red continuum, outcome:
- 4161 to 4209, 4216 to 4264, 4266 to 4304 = -2.0 angstrom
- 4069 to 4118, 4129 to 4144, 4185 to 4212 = -0.3 angstrom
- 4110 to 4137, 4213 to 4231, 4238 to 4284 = -0.7 angstrom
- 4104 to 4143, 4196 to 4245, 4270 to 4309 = -3.1 angstrom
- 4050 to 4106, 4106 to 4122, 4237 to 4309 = 1.2 angstrom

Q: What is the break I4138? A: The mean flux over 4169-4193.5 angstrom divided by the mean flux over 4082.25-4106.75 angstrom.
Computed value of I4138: 1.09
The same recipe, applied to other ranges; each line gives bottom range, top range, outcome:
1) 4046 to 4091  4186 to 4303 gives 1.00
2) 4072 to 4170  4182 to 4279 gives 1.06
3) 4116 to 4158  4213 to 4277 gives 1.05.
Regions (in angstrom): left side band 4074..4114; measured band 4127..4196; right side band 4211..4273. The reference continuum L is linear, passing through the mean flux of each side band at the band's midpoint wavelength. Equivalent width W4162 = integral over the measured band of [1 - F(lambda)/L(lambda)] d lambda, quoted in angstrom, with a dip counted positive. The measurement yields -1.3 angstrom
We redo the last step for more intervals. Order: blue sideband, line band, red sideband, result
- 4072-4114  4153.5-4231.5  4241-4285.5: -1.7 angstrom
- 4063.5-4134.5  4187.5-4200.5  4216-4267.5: 0.3 angstrom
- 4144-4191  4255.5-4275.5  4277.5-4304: -1.2 angstrom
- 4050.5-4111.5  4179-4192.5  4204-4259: 0.3 angstrom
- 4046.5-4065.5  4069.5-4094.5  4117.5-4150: 0.4 angstrom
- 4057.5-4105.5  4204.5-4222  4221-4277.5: -0.3 angstrom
